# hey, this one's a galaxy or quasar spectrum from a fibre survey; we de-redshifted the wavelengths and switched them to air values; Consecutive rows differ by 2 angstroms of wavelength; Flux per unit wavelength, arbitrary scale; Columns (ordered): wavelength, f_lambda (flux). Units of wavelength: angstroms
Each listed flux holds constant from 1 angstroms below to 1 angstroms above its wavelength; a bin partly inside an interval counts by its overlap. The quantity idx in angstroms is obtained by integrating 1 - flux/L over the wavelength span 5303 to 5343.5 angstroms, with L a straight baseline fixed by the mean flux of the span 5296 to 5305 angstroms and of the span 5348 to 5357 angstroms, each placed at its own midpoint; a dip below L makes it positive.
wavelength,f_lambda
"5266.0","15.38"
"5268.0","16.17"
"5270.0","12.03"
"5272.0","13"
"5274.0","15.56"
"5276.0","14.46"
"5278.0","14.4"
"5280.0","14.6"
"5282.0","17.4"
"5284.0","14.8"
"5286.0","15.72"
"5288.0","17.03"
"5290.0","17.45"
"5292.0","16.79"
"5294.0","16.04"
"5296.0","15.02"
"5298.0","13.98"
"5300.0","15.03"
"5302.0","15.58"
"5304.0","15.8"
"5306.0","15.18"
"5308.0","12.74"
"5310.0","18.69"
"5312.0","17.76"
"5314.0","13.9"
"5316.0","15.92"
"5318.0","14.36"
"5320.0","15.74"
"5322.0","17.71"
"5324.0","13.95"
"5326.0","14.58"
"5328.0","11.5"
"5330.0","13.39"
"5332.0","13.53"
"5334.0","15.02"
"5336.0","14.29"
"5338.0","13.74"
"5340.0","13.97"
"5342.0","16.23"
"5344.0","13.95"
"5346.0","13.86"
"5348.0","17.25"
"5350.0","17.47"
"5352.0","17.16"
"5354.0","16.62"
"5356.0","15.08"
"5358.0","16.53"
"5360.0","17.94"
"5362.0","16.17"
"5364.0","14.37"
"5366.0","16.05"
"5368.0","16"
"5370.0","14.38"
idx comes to 2.2 angstroms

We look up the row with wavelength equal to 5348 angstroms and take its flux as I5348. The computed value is 17.25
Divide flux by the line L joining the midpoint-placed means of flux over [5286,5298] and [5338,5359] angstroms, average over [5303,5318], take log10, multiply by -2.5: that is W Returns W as 0.03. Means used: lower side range 16.2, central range 15.6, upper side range 15.7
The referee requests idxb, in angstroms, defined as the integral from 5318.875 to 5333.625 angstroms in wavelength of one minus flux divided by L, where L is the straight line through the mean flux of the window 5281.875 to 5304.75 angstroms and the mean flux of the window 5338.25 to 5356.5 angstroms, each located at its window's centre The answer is 1.3 angstroms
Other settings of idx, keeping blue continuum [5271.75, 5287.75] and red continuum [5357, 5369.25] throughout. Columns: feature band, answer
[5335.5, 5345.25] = 0.9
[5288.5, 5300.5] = -0.4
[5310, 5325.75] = -0.1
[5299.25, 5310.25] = 0.1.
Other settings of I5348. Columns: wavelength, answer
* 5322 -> 17.71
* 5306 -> 15.18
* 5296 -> 15.02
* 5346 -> 13.86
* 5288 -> 17.03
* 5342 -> 16.23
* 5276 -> 14.46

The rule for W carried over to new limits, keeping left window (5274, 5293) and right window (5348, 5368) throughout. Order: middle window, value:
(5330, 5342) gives 0.14 mag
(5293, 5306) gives 0.05 mag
